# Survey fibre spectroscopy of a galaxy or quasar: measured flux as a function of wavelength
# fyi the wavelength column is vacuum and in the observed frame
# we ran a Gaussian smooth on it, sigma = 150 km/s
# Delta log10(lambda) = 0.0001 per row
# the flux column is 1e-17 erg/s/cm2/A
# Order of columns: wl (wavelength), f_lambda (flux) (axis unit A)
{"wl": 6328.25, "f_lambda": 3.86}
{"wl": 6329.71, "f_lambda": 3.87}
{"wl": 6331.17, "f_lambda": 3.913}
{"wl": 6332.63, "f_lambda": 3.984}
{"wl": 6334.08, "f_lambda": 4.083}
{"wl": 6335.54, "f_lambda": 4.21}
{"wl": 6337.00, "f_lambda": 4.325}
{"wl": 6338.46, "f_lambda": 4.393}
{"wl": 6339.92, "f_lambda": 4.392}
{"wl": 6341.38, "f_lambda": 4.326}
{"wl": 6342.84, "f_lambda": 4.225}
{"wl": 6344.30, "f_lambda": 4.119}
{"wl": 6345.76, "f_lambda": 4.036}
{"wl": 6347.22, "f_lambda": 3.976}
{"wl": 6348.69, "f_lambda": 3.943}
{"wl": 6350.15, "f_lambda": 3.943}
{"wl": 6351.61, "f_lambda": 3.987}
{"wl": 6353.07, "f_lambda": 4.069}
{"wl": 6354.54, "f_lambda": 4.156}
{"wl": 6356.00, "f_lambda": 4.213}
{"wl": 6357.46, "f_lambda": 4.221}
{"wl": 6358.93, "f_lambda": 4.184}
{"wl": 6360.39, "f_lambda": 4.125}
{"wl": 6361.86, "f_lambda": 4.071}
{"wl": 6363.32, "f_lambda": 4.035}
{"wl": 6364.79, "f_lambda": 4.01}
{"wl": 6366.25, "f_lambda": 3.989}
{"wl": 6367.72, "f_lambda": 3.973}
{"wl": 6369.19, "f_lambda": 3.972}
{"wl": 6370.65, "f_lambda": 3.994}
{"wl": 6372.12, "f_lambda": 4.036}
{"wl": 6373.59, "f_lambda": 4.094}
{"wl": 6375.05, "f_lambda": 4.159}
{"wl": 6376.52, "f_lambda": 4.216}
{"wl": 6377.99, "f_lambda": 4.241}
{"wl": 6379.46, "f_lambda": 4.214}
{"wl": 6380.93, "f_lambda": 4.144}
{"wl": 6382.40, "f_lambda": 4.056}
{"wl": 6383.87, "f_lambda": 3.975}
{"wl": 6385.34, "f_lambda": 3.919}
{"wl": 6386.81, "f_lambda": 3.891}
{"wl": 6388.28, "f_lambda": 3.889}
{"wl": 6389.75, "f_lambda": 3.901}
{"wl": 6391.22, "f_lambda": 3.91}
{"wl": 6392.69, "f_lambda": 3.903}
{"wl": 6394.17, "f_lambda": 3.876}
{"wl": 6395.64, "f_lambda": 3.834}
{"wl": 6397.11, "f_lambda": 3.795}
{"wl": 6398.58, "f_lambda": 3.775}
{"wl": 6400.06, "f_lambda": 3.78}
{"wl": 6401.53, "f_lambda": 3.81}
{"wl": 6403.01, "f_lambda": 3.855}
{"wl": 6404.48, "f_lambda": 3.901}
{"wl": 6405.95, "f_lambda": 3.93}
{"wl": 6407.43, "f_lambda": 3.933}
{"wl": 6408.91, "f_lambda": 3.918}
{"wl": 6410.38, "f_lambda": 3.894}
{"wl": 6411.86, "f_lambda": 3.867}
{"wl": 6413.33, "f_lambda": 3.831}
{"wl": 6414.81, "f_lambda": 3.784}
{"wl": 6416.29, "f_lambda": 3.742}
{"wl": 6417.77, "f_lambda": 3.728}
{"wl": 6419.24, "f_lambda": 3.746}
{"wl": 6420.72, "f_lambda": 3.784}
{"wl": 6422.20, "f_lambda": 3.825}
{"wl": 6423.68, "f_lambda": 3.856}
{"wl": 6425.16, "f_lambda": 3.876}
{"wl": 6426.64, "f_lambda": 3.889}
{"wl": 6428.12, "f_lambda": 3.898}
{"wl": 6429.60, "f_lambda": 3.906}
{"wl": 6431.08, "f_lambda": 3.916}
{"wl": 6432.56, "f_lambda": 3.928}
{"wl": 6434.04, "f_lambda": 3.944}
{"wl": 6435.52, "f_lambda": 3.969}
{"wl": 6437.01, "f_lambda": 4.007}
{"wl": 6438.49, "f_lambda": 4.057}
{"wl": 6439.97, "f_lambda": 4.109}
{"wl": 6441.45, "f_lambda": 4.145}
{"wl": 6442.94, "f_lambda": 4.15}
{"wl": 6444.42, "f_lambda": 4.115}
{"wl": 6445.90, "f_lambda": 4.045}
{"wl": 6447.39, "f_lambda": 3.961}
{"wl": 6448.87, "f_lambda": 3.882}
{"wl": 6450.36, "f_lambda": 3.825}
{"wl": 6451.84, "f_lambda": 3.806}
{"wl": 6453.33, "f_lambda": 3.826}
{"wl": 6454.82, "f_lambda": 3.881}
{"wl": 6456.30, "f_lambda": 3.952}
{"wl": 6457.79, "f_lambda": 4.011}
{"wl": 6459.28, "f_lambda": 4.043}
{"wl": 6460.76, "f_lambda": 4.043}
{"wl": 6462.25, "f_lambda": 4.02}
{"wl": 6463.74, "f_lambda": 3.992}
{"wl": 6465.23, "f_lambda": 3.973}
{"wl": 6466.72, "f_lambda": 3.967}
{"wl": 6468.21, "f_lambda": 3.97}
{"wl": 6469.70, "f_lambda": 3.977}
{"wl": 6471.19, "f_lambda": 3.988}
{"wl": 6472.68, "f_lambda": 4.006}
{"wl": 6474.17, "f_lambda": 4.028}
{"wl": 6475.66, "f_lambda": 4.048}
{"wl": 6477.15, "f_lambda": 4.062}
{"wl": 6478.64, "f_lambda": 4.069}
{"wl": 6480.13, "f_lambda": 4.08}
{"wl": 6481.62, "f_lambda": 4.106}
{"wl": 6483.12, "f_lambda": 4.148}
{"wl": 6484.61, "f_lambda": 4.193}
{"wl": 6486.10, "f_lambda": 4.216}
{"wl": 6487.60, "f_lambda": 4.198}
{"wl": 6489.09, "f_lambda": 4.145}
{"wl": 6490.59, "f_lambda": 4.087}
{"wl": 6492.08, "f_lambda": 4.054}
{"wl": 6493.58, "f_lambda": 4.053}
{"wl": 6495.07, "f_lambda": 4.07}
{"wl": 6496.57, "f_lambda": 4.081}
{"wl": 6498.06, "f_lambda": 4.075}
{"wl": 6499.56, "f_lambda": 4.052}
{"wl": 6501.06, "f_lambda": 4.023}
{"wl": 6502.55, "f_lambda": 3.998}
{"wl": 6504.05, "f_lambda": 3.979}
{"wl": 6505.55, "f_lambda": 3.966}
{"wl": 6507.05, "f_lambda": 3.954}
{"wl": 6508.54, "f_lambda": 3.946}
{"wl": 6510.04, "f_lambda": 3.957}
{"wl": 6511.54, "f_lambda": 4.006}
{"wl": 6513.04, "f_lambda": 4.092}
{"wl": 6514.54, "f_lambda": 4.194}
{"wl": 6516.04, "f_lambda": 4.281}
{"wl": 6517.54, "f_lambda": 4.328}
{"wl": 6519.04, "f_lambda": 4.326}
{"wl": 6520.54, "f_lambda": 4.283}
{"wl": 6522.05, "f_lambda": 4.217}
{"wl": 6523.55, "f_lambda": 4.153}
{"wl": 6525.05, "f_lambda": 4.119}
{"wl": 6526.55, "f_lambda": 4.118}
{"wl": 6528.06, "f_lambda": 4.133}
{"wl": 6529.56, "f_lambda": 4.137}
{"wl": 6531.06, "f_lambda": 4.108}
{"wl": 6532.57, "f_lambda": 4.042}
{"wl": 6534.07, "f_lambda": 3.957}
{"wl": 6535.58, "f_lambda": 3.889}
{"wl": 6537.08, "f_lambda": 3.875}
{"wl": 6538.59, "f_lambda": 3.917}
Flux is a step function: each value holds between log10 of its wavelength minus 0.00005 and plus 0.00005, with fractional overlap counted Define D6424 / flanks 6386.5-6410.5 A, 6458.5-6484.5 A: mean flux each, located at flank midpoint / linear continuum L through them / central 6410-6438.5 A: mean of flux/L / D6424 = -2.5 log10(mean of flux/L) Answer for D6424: 0.02 mag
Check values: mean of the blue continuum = 3.87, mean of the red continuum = 4.03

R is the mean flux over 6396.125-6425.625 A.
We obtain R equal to 3.83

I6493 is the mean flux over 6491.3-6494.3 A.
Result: 4.05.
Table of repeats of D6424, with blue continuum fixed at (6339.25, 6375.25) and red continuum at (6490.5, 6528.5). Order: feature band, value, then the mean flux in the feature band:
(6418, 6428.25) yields 0.072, 3.83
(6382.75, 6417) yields 0.061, 3.87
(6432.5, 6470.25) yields 0.029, 3.99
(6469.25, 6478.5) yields 0.019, 4.02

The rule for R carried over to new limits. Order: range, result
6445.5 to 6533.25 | 4.06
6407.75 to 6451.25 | 3.92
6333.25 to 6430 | 3.99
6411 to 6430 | 3.82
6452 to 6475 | 3.97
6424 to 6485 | 3.99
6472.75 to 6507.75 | 4.07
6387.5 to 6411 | 3.87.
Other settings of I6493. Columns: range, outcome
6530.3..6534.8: 4.04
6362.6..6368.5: 4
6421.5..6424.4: 3.84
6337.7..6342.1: 4.37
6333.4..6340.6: 4.28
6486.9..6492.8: 4.12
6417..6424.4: 3.79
